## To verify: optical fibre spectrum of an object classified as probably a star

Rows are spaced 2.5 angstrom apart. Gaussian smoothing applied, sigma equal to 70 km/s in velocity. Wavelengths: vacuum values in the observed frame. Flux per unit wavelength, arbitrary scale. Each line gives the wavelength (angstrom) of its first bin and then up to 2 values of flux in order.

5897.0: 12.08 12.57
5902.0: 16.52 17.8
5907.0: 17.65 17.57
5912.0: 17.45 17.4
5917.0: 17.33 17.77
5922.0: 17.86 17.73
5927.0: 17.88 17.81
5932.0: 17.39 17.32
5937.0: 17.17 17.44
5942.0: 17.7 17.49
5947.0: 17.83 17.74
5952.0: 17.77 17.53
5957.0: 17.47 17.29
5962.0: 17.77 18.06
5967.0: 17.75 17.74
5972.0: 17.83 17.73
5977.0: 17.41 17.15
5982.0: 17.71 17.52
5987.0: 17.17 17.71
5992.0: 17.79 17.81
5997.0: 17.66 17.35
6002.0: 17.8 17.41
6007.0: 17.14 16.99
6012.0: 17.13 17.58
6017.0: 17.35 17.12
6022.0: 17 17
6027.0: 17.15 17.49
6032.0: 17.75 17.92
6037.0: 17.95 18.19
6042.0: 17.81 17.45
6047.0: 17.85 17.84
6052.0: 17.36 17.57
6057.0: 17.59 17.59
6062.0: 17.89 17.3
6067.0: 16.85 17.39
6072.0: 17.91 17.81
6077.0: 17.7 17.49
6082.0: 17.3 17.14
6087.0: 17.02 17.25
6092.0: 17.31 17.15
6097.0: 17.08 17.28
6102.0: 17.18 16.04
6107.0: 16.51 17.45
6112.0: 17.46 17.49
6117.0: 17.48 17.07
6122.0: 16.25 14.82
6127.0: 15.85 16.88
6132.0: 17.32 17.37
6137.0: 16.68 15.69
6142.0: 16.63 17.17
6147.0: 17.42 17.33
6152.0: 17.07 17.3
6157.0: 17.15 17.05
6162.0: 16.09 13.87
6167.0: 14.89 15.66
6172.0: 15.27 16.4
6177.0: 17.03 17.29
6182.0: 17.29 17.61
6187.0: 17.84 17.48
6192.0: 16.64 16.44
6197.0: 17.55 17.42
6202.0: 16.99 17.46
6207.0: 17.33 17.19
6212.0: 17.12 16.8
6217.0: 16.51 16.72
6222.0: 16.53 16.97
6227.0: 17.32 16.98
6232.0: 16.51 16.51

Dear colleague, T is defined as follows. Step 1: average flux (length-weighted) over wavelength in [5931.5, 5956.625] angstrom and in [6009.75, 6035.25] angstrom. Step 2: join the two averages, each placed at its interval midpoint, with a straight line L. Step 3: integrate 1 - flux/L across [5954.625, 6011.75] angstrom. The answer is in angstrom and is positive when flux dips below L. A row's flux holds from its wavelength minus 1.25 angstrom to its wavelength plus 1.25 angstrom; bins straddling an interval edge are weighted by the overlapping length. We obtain -0.38 angstrom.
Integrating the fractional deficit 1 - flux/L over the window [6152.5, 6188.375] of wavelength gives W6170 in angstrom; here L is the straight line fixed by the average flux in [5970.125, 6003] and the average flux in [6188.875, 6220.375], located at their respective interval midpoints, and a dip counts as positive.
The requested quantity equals 1.3 angstrom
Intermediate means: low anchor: 17.6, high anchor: 17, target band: 16.5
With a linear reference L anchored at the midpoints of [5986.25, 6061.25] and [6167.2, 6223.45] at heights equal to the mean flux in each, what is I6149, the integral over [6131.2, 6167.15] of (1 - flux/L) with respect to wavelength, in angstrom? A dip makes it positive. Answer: 0.9 angstrom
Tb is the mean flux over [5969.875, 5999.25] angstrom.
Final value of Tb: 17.6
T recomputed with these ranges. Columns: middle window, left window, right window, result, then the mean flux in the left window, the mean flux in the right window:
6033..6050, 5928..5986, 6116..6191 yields -0.7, 17.6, 16.6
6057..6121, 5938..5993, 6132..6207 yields -0.7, 17.6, 16.8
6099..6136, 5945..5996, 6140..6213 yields 0.5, 17.6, 16.8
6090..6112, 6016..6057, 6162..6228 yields 0.2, 17.6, 16.7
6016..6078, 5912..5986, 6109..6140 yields -1.5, 17.6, 16.8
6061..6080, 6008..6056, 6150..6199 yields -0.3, 17.5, 16.7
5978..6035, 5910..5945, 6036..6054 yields 0.9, 17.6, 17.8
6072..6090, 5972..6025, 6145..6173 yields -0.6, 17.4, 16.3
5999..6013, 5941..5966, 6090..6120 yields 0.1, 17.7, 17.1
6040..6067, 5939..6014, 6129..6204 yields -0.6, 17.6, 16.8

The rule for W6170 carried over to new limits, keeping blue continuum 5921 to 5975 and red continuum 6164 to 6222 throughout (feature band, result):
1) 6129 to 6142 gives 0.2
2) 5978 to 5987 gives 0.1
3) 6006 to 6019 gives 0.1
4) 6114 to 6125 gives 0.2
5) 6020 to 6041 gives -0.2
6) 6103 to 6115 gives 0.1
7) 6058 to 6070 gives -0.1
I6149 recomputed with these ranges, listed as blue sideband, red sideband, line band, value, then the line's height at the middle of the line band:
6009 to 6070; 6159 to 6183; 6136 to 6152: -0.5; 16.3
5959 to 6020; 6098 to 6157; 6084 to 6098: -0.1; 17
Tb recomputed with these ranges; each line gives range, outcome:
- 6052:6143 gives 17.1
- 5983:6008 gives 17.5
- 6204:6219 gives 17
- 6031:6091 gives 17.6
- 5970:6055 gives 17.5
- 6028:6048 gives 17.8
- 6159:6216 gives 16.7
